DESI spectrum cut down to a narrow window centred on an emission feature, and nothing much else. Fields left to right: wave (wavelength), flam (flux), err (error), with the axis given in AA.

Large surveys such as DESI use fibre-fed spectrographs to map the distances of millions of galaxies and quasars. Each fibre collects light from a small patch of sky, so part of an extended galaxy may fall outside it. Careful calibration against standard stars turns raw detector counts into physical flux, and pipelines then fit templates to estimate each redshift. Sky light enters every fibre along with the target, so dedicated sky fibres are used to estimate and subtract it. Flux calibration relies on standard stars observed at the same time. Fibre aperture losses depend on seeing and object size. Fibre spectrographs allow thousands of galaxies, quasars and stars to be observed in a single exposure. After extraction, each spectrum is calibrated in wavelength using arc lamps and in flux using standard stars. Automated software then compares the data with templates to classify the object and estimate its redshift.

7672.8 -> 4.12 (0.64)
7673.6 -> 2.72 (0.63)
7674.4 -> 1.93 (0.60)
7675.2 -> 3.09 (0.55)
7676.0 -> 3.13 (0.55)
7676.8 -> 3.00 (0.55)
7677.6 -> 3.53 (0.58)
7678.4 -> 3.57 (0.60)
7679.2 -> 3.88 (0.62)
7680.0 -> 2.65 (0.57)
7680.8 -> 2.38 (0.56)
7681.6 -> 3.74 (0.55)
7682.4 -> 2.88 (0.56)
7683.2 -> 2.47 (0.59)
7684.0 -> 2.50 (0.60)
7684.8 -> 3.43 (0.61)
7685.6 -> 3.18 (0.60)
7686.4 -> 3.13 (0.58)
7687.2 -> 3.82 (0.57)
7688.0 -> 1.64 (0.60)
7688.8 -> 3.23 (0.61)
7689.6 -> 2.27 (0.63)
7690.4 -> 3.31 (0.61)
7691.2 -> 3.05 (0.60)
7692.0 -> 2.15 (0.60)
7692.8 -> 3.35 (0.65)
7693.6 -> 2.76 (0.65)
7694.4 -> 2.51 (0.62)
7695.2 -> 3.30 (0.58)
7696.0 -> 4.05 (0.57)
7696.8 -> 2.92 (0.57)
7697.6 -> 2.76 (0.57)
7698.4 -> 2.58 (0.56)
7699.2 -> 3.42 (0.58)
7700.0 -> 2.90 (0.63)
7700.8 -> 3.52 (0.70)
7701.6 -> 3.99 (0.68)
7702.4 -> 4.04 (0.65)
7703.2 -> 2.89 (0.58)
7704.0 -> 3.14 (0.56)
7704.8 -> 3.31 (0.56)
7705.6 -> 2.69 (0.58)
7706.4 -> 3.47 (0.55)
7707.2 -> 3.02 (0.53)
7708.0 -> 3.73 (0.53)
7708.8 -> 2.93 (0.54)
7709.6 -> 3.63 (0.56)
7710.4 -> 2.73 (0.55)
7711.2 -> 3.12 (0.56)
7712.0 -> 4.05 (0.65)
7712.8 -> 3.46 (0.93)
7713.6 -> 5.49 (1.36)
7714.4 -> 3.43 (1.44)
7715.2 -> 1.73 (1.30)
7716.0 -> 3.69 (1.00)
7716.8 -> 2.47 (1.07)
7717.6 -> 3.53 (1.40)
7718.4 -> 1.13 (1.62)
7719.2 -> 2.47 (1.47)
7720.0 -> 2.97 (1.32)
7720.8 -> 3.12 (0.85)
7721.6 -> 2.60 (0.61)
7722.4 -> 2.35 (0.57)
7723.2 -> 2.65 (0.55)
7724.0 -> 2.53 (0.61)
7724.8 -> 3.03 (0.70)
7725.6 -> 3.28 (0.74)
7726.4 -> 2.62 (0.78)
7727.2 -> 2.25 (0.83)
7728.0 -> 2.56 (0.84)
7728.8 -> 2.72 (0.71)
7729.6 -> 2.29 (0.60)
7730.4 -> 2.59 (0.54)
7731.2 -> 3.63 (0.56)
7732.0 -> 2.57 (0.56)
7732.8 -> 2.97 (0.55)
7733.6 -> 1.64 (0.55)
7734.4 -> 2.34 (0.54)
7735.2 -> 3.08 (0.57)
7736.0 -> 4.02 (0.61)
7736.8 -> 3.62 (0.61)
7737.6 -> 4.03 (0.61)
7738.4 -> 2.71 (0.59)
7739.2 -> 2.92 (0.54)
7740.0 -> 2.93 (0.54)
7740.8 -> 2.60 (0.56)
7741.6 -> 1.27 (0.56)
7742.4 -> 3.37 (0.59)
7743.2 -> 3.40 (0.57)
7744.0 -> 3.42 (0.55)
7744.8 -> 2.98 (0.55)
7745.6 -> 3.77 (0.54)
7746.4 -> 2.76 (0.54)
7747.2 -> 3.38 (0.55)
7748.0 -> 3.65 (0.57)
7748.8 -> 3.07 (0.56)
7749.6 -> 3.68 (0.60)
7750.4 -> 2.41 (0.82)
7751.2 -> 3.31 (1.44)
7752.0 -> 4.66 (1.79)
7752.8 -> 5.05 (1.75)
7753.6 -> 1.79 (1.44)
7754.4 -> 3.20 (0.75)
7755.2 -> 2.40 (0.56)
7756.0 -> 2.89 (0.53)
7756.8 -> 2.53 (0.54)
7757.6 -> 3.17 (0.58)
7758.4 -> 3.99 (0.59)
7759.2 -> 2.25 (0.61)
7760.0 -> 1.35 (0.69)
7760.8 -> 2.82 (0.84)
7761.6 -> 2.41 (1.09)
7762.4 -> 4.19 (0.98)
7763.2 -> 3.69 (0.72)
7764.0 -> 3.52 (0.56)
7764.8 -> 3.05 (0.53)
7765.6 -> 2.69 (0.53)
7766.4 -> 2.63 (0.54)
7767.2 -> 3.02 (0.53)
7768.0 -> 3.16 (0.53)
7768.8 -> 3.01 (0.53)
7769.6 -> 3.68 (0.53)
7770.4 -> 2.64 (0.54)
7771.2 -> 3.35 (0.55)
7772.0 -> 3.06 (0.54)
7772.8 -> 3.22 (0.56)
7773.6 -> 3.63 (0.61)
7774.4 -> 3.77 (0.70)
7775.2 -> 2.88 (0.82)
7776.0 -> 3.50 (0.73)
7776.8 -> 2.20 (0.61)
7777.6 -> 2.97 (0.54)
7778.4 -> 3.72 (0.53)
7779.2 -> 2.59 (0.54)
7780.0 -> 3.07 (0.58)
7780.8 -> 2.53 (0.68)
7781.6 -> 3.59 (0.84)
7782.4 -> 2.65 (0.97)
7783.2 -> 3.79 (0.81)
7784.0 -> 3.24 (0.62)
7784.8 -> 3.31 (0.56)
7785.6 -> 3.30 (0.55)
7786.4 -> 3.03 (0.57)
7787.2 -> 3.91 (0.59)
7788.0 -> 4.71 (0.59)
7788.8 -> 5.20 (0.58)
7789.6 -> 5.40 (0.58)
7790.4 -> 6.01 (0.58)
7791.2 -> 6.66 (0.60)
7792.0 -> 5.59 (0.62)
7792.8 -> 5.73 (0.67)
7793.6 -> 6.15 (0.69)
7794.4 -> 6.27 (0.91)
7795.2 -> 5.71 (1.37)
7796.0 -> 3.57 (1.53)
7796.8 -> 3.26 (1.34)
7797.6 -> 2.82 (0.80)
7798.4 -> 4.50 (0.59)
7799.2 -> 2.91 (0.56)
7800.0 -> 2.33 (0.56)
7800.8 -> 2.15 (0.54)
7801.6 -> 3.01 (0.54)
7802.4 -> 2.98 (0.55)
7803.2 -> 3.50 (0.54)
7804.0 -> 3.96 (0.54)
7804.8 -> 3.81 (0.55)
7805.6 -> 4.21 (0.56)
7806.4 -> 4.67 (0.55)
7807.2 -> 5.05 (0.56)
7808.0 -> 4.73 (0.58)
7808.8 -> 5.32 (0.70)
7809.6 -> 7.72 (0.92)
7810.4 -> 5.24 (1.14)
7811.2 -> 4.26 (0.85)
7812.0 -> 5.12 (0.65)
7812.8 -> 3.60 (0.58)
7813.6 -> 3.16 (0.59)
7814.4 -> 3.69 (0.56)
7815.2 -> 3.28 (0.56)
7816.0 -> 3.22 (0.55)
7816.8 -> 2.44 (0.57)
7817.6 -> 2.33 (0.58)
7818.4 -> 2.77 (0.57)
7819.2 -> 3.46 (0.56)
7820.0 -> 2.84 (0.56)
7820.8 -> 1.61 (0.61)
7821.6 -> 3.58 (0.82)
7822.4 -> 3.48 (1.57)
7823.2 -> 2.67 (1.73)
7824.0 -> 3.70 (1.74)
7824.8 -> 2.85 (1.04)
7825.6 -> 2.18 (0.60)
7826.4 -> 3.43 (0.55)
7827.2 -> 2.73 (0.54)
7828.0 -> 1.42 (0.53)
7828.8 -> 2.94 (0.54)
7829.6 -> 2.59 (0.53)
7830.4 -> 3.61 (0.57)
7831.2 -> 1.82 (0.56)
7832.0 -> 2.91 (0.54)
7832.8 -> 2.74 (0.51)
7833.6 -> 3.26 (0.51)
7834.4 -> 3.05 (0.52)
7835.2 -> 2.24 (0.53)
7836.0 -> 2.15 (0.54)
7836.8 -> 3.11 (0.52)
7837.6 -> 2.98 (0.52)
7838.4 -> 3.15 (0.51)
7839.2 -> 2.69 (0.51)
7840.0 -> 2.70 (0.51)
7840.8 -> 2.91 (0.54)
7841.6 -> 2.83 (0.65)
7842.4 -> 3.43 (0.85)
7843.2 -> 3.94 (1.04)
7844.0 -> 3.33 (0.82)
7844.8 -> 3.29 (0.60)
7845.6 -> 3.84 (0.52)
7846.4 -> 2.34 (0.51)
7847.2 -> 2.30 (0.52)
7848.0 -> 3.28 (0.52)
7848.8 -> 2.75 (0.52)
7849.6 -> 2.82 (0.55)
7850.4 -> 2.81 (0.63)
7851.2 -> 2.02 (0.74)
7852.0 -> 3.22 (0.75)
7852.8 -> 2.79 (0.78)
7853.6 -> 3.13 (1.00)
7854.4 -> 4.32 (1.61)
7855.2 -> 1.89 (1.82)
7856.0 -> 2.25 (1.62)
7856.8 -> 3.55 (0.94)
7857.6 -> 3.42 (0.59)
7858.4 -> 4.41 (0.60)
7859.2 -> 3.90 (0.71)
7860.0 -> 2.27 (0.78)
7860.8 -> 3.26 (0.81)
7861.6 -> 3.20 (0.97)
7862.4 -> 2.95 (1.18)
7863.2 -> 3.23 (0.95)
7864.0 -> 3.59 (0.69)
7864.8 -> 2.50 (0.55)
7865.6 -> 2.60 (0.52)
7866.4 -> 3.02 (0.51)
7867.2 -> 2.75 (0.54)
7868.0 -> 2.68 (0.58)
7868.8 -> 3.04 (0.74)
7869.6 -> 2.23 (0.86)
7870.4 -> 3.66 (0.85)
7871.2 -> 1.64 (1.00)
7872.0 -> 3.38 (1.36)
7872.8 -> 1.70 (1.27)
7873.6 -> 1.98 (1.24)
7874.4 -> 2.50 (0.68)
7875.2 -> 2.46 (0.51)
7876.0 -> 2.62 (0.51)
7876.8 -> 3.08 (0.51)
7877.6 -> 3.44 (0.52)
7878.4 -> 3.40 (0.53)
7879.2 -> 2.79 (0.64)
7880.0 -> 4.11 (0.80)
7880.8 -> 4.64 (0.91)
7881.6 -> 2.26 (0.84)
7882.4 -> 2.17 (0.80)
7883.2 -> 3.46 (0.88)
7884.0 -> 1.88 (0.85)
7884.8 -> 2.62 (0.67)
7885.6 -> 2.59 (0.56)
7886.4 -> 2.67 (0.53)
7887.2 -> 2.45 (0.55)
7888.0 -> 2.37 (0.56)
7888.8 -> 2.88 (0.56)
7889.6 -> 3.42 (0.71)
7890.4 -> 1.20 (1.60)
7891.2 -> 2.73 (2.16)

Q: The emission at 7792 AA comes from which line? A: [S II] 6716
